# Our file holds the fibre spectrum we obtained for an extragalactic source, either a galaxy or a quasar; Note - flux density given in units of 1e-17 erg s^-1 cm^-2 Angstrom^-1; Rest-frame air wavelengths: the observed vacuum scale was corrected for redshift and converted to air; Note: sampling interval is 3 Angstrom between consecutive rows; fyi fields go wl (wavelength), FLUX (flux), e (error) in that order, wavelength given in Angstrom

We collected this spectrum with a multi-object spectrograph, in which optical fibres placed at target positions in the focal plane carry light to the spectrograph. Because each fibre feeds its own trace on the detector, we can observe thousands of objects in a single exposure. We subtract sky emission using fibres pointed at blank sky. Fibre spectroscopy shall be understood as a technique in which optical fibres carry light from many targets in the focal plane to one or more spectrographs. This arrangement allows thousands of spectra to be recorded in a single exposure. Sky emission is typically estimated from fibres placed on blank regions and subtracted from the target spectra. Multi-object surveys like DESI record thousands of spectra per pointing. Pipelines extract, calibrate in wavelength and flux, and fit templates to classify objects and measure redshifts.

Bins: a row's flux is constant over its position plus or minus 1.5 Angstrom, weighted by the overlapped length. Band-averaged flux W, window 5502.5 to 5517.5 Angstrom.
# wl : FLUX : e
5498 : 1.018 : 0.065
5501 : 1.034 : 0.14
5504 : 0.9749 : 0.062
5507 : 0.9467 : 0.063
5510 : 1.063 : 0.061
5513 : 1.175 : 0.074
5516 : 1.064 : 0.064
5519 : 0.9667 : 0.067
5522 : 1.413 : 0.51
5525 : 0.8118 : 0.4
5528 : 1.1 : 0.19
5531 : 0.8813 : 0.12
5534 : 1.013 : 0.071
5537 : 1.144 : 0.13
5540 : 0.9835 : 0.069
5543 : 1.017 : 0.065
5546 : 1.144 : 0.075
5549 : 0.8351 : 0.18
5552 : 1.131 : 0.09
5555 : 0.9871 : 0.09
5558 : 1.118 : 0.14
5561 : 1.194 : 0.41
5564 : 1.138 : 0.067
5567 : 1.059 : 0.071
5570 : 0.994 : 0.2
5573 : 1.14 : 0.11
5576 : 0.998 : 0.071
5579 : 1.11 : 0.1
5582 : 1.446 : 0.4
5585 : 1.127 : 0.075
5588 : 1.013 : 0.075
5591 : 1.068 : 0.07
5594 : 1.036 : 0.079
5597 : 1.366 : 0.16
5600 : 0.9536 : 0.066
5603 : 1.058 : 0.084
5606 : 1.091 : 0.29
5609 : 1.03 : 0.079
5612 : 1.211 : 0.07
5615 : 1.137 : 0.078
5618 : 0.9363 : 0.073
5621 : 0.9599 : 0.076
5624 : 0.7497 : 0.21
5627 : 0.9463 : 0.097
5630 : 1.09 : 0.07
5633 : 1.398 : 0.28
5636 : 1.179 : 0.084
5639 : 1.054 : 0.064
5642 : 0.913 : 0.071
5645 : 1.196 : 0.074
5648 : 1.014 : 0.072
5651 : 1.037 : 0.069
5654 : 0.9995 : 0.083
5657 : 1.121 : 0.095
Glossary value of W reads 1.04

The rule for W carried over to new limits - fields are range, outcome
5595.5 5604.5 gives 1.13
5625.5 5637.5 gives 1.15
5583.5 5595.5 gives 1.06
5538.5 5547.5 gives 1.05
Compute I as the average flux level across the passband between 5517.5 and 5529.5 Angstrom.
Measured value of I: 1.07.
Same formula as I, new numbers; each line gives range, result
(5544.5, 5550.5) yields 0.99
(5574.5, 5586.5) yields 1.17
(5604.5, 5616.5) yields 1.12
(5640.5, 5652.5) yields 1.04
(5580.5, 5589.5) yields 1.2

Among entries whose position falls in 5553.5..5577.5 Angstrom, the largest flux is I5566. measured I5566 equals 1.194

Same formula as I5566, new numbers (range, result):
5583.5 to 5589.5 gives 1.127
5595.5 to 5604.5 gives 1.366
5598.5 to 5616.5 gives 1.211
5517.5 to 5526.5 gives 1.413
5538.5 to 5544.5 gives 1.017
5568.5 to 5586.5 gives 1.446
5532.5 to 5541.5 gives 1.144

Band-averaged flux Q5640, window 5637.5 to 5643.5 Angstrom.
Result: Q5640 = 0.983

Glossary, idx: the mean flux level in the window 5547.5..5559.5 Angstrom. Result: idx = 1.02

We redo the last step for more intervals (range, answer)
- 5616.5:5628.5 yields 0.898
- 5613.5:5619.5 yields 1.04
